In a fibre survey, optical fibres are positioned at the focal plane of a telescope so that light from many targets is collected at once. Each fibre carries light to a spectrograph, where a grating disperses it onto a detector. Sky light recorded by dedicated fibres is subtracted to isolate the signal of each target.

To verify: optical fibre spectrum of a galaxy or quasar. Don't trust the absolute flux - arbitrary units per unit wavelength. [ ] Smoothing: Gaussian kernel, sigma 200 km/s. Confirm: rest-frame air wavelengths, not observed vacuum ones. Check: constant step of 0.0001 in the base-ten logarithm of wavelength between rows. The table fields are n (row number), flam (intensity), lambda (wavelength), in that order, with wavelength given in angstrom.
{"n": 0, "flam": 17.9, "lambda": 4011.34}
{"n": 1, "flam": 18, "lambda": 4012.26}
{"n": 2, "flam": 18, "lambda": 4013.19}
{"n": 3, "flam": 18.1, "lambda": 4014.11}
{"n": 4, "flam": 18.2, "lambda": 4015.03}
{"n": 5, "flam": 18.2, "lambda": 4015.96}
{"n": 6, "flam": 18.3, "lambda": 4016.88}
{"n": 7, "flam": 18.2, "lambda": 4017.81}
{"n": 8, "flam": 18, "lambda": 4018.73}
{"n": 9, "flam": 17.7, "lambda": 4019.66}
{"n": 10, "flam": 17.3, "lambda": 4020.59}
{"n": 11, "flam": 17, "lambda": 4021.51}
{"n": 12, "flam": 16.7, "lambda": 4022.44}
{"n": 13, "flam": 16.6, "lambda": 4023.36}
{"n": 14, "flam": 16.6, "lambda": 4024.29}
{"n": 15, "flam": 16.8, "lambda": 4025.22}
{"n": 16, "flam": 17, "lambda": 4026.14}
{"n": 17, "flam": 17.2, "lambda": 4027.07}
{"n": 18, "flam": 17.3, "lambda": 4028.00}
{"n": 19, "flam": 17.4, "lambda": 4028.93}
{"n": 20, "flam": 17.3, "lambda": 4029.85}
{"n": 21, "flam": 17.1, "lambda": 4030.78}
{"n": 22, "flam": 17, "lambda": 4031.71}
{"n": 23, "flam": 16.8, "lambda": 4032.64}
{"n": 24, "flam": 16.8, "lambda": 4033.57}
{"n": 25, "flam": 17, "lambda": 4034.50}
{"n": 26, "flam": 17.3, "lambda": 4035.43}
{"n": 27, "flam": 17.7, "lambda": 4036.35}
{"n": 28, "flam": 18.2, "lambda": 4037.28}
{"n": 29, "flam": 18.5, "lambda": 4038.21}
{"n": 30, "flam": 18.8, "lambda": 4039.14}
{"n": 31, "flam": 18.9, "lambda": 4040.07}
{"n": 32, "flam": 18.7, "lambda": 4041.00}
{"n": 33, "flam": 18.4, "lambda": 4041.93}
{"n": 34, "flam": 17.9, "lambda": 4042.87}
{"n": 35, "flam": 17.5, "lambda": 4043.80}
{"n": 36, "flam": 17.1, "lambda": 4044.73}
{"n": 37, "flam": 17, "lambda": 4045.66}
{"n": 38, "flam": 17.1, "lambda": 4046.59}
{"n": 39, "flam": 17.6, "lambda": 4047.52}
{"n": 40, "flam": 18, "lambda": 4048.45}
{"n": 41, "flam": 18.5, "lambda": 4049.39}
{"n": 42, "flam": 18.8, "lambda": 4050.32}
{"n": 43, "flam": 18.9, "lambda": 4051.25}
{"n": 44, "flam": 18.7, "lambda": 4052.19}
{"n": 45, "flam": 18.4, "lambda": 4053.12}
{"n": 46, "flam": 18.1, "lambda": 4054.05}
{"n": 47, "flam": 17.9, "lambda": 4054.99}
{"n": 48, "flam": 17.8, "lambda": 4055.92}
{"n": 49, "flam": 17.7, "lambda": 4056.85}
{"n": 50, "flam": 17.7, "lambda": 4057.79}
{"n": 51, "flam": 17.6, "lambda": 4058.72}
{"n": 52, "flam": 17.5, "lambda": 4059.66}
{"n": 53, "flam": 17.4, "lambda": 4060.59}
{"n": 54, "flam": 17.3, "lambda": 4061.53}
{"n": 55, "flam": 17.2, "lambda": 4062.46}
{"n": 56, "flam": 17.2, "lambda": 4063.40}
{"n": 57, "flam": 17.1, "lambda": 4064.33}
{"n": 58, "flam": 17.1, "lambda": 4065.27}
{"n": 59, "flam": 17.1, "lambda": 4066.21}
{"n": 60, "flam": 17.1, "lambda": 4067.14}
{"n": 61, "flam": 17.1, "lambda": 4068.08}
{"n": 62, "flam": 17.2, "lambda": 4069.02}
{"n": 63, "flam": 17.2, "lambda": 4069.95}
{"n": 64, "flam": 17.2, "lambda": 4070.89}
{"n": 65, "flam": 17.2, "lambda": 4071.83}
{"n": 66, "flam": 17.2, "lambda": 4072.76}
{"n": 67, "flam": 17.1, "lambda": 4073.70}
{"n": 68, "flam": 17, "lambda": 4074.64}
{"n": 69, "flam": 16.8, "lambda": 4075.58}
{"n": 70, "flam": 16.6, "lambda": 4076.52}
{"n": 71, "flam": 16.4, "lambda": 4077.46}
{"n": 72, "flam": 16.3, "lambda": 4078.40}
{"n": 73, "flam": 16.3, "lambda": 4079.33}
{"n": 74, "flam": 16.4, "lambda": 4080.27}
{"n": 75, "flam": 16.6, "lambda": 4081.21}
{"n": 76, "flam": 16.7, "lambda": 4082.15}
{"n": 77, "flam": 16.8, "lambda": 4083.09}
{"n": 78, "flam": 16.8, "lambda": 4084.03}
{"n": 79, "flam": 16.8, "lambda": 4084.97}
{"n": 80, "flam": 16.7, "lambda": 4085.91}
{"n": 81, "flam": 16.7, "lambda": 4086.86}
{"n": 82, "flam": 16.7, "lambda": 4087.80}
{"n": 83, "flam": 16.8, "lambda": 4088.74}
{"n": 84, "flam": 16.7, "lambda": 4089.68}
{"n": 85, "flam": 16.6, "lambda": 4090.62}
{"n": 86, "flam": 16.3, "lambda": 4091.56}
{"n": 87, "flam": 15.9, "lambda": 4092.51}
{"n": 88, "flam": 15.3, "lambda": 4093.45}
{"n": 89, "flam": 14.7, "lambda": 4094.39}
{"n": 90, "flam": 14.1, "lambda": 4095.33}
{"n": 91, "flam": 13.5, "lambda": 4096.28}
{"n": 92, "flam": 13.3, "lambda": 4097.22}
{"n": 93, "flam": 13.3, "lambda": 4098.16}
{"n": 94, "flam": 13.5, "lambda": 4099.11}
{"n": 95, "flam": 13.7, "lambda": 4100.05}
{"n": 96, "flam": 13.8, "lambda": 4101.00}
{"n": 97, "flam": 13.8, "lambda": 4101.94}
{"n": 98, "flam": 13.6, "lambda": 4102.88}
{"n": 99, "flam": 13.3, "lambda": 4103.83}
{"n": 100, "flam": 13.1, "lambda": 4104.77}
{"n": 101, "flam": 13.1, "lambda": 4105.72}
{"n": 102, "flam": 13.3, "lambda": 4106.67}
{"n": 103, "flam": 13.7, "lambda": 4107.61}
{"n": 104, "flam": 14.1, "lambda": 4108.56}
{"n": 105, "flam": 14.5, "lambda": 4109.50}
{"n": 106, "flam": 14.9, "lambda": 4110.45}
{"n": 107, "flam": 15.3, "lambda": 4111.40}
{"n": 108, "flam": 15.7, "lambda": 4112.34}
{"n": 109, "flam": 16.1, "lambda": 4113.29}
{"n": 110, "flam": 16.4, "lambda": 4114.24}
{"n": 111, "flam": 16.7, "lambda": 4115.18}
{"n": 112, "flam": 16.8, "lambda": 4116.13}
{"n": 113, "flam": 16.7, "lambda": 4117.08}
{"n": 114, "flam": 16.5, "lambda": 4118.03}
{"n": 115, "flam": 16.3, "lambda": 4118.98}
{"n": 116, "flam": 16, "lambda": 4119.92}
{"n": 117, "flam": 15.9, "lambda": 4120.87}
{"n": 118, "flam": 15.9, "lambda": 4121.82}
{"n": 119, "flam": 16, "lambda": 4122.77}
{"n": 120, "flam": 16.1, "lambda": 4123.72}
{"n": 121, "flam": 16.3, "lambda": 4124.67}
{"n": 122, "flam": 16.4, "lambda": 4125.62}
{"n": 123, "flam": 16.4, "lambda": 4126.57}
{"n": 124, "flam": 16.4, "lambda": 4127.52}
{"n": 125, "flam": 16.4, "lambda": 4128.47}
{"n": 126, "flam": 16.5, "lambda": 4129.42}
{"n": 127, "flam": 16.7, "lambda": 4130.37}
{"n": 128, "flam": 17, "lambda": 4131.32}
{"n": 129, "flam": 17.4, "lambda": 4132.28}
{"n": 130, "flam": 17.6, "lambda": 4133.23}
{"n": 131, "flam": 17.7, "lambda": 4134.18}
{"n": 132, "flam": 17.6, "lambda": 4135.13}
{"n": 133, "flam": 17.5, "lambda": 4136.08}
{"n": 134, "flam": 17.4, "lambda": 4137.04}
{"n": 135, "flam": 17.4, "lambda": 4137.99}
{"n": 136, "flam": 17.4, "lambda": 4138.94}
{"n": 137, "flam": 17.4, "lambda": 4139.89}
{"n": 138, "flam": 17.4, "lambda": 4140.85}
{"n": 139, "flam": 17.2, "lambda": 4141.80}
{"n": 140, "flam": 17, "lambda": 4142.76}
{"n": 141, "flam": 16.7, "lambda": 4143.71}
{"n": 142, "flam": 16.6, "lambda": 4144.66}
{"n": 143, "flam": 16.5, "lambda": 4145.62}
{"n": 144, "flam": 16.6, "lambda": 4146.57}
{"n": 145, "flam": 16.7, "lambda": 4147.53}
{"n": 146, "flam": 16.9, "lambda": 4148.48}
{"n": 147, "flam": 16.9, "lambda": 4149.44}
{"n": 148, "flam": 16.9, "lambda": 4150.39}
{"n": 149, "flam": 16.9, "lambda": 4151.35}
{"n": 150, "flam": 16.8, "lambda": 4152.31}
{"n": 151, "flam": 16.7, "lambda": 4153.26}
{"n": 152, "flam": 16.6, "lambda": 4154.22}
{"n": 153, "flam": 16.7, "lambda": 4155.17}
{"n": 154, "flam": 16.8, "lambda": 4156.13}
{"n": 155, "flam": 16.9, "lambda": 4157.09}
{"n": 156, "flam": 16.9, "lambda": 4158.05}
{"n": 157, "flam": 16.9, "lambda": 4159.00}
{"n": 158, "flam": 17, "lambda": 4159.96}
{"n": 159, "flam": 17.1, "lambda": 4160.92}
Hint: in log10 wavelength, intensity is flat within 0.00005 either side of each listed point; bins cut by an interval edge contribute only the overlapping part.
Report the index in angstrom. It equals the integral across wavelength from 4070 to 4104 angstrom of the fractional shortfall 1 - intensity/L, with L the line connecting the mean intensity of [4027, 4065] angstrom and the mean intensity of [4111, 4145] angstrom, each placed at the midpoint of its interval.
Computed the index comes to 2.9 angstrom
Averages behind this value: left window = 17.7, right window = 16.7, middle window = 15.8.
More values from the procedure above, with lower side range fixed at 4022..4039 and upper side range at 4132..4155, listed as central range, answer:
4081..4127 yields 4.7 angstrom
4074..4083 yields 0.3 angstrom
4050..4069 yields -0.5 angstrom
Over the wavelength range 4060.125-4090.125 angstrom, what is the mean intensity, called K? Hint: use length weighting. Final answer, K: 16.9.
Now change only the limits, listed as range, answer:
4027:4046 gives 17.6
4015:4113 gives 16.7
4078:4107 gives 15.2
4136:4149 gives 17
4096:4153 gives 15.9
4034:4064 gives 17.9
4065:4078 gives 17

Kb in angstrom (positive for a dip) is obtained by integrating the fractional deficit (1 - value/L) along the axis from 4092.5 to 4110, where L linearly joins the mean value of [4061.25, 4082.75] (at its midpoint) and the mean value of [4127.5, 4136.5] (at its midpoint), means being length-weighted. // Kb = 3.3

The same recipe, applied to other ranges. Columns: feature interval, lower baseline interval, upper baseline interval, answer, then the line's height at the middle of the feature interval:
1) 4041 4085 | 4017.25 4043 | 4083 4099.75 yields -2.47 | 16.4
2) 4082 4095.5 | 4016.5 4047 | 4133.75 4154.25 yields 0.77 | 17.3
